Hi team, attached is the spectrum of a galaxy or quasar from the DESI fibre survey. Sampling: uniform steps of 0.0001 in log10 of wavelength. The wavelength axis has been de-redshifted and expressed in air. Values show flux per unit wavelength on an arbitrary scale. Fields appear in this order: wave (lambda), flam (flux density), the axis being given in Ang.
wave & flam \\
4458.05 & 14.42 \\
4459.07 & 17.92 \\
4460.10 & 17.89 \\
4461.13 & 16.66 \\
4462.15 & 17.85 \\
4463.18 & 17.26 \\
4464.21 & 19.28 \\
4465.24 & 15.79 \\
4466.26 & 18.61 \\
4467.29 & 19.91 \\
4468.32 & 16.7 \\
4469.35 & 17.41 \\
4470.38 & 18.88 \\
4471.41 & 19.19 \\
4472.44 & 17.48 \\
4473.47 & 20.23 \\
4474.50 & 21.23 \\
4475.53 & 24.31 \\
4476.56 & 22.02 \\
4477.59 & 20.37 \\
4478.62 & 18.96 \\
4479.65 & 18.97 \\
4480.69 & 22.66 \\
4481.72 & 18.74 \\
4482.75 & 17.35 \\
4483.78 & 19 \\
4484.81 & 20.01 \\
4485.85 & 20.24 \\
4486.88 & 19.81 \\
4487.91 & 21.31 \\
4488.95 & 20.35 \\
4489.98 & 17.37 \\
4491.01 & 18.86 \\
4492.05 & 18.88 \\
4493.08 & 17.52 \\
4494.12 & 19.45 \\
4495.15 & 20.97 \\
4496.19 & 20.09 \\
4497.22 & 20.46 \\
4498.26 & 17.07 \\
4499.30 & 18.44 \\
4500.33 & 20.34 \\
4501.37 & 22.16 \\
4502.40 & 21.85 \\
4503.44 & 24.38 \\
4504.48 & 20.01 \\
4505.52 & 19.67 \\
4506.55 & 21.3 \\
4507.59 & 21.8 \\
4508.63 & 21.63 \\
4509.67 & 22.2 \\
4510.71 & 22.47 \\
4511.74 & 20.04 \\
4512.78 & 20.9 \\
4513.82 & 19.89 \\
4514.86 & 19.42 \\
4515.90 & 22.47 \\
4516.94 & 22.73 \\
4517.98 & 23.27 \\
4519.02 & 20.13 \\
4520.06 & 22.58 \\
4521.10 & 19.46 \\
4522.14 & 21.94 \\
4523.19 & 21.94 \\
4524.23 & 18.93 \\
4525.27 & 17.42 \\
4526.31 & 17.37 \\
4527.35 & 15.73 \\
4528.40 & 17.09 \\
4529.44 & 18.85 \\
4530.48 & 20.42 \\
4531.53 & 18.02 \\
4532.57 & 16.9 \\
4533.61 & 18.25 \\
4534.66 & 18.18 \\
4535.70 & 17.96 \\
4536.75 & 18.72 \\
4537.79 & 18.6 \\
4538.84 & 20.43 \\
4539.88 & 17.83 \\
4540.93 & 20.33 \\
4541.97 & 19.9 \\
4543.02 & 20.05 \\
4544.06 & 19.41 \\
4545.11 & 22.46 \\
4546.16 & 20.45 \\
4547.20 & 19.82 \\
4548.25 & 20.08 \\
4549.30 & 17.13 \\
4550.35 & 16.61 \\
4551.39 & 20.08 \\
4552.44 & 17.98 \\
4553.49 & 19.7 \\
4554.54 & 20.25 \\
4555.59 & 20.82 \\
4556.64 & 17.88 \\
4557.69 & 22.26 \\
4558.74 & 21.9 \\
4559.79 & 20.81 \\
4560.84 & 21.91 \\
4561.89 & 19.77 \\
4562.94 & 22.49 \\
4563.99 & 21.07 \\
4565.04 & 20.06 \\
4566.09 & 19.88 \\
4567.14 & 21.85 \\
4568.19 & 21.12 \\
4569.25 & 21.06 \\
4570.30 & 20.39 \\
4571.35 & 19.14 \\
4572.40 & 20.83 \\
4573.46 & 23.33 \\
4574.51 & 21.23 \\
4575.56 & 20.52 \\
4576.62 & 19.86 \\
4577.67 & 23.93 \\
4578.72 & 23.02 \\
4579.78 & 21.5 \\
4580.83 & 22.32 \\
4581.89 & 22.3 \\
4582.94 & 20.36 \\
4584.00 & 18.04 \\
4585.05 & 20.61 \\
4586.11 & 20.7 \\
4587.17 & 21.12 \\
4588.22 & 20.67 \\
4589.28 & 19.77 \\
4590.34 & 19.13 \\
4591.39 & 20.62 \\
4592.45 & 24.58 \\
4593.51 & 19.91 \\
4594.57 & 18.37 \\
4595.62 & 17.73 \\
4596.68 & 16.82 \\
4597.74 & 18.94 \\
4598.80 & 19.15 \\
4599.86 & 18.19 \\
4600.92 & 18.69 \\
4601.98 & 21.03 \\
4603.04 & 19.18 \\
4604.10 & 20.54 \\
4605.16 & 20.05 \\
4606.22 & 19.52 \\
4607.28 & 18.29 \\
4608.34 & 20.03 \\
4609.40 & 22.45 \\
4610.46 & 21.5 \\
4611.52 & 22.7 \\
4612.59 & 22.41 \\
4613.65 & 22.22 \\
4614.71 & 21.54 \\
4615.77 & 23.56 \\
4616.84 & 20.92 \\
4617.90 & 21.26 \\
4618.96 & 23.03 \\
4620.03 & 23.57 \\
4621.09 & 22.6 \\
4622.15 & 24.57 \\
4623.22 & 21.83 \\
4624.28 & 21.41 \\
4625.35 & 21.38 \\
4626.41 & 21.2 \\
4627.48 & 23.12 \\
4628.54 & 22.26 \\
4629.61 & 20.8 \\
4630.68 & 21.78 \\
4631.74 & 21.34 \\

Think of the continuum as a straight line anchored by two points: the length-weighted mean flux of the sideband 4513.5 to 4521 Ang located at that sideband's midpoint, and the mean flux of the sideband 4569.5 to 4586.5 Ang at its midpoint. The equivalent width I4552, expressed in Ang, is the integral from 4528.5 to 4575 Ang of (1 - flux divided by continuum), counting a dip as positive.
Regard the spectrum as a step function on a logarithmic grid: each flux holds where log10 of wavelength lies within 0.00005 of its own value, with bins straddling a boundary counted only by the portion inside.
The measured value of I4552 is 3.00 Ang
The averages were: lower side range 21.4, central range 19.9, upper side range 21.1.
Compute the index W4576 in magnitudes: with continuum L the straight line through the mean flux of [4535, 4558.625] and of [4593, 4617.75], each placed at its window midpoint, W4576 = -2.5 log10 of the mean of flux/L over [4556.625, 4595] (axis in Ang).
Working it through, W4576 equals -0.060 mag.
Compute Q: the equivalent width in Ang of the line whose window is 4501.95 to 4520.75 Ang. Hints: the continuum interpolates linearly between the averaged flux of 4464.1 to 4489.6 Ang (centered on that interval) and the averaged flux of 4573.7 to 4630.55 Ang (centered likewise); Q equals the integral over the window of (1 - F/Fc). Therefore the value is -1.4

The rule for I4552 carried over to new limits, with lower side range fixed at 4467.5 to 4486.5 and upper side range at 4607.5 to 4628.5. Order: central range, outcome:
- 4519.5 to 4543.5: 1.88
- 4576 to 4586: 0.08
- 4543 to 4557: 0.97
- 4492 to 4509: -0.27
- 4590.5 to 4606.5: 1.64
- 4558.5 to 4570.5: 0.09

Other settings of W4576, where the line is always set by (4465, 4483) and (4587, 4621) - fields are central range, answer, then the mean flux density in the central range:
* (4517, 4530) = 0.01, 19.7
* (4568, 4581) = -0.06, 21.4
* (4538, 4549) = 0.00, 20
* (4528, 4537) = 0.10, 18.3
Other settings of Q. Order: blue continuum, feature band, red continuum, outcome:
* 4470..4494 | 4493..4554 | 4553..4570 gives 1.22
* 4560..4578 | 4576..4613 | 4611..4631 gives 2.09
